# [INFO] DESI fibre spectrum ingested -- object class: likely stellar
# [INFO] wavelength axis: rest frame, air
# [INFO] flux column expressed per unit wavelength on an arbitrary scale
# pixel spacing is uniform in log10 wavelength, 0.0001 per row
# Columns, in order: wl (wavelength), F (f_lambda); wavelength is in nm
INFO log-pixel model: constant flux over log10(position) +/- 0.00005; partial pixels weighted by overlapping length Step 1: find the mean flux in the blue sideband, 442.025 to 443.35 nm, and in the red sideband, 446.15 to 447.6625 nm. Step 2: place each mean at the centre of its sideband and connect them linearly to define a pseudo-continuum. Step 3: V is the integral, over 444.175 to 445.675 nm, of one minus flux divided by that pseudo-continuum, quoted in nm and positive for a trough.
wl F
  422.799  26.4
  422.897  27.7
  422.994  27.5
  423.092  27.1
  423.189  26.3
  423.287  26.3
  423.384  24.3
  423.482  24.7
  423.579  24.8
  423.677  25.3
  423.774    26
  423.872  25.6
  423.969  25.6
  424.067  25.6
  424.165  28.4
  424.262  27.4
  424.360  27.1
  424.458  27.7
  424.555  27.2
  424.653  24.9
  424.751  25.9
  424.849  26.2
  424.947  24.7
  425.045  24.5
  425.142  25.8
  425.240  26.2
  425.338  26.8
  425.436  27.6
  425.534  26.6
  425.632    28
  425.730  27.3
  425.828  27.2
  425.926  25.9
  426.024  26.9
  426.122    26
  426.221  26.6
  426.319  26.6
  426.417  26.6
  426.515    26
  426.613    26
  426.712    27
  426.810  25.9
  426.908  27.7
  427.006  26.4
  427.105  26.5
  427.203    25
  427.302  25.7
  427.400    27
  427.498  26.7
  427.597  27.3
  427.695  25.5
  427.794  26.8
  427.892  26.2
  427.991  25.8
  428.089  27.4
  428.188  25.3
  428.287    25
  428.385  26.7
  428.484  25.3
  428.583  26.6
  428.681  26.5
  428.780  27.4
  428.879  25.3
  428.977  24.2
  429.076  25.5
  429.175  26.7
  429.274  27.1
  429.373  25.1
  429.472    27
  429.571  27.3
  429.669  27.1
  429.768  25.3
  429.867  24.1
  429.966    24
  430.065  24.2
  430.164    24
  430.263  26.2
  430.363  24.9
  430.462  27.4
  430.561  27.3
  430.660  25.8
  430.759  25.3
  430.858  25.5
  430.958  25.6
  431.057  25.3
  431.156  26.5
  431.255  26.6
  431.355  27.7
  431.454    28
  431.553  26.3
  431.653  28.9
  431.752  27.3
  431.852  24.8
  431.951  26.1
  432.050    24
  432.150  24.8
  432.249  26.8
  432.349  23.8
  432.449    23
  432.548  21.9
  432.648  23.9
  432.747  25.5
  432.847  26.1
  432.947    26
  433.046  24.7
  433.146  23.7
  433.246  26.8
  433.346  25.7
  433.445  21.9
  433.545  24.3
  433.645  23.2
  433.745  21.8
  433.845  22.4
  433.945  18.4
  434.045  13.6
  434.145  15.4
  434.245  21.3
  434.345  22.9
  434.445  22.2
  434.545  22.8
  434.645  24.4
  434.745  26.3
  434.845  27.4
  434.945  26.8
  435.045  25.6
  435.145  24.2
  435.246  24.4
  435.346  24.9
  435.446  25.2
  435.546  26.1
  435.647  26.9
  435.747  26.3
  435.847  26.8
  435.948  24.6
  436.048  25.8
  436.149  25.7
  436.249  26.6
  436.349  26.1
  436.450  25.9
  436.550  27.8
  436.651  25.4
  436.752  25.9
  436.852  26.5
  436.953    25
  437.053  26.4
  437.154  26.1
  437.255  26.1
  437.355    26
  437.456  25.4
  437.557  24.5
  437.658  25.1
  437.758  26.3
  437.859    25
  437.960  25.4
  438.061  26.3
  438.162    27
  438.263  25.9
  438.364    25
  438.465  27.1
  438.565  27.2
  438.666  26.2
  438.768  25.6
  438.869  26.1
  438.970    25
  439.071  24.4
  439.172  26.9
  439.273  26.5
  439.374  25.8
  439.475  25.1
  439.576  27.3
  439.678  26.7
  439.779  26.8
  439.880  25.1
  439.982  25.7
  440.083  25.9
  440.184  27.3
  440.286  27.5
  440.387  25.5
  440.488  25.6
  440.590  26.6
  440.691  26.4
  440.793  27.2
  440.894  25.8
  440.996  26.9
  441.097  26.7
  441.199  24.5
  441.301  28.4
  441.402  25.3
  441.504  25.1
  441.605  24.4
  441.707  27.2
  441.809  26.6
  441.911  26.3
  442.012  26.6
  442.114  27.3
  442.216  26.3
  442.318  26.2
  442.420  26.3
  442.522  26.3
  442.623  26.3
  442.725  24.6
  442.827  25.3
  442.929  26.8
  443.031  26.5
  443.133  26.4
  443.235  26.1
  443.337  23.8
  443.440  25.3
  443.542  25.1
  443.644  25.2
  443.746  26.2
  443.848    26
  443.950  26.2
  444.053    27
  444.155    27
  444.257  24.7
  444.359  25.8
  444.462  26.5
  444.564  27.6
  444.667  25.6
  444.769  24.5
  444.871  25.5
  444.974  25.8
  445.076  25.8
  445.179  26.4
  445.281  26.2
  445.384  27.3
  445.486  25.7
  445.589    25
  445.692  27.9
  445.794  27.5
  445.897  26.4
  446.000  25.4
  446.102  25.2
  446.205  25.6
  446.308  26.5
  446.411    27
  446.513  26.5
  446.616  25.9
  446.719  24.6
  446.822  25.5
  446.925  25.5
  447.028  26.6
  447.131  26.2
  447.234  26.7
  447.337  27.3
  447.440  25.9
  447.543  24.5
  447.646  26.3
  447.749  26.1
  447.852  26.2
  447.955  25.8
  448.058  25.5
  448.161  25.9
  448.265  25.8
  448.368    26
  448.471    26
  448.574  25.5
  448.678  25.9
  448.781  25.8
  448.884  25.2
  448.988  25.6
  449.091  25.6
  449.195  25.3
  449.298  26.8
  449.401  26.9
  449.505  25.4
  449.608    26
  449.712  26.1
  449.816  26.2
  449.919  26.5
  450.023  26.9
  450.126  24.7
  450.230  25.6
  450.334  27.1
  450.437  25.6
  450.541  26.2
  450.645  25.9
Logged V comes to 0.006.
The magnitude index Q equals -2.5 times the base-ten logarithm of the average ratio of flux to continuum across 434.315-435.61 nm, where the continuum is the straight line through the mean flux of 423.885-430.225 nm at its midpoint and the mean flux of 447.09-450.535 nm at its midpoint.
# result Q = 0.05 mag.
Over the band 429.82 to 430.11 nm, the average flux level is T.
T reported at 24.1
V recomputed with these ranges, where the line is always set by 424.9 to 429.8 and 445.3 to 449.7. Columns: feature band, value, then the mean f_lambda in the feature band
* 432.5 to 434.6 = 0.290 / 22.6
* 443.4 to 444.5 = 0.006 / 25.9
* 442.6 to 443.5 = 0.015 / 25.6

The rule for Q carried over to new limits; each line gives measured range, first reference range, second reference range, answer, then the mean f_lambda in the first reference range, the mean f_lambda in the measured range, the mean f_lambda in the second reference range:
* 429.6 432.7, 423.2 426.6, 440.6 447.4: 0.03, 26.2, 25.6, 26.1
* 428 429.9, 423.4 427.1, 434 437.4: -0.01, 26.3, 26.1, 24.8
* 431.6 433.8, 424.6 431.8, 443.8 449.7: 0.06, 26.2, 24.8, 26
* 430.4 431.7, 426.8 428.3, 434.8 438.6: -0.02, 26.3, 26.6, 25.9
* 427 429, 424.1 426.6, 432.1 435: -0.03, 26.6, 26.1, 23.4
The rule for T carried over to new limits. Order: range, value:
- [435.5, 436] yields 26.1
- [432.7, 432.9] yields 25.7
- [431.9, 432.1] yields 25.1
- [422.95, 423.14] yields 27.2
